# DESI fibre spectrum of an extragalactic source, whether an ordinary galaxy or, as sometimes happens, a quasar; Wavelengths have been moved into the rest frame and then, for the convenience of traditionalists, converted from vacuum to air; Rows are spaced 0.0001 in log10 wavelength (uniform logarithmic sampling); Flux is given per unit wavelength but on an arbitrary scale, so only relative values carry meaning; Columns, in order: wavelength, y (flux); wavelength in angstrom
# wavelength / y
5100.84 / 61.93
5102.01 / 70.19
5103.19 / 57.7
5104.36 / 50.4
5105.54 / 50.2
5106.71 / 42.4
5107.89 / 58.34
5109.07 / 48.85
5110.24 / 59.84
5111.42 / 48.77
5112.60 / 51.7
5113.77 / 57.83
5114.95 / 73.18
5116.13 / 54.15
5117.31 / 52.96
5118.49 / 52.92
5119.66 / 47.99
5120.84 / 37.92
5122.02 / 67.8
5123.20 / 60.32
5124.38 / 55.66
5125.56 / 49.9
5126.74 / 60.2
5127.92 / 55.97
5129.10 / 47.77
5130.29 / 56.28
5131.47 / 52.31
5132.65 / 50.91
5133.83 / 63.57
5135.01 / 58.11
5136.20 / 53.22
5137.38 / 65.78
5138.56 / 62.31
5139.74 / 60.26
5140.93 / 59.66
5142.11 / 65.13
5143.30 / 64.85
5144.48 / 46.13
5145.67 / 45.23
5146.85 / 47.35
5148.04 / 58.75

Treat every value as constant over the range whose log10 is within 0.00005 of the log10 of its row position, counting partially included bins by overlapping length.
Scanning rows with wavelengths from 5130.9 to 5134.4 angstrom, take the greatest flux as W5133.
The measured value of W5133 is 63.57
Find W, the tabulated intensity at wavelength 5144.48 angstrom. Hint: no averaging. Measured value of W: 46.13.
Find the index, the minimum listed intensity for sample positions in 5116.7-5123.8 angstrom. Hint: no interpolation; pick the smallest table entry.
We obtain 37.92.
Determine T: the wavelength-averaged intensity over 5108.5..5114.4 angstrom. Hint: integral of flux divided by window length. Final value 53.6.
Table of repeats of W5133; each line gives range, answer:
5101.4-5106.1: 70.19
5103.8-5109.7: 58.34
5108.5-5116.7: 73.18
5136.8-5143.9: 65.78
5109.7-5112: 59.84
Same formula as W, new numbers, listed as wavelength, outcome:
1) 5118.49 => 52.92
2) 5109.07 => 48.85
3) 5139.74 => 60.26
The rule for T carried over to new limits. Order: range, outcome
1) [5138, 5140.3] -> 61.4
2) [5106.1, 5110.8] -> 52.4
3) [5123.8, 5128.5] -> 55.4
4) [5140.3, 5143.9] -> 63.1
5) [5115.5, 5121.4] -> 49.4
